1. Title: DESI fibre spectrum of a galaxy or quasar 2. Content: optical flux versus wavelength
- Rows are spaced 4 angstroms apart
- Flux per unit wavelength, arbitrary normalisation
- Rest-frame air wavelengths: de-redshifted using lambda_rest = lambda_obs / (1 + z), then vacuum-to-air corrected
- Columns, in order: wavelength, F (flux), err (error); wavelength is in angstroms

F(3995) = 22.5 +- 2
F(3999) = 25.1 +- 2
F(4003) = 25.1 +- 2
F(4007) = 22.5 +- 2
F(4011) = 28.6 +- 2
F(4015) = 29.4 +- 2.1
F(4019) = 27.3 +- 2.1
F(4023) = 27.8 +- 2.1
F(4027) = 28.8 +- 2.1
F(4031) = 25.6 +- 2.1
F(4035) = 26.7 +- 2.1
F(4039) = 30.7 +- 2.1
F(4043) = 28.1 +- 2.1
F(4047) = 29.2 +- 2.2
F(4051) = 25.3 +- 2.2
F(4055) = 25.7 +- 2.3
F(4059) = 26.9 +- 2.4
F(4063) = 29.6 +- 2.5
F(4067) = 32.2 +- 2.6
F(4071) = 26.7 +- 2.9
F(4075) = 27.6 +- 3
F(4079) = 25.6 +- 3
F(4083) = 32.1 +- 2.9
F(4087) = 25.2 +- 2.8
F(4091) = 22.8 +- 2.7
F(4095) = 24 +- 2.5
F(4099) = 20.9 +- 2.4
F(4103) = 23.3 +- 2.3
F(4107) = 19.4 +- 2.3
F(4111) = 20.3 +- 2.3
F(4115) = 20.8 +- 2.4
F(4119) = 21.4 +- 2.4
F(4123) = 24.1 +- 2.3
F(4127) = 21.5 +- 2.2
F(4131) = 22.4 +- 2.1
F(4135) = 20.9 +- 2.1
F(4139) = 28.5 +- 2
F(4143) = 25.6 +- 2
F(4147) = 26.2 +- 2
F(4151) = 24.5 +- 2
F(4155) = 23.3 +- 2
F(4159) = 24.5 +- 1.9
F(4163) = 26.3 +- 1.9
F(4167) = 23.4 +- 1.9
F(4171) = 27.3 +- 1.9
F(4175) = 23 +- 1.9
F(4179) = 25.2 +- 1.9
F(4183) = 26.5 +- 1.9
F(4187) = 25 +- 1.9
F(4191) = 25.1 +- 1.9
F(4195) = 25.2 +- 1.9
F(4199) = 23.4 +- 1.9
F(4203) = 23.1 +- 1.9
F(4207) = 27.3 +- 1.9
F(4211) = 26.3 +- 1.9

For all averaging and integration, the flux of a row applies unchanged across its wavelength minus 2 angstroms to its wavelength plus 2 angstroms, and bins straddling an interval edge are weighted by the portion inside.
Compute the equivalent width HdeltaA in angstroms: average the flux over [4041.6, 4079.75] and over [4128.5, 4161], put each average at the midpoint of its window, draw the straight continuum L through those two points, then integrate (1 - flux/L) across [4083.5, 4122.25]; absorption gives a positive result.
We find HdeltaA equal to 5.4 angstroms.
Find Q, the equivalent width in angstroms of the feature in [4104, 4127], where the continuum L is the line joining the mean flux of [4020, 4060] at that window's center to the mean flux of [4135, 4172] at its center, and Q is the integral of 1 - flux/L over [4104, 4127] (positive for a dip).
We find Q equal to 4.1 angstroms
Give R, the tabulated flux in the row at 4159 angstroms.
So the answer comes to 24.5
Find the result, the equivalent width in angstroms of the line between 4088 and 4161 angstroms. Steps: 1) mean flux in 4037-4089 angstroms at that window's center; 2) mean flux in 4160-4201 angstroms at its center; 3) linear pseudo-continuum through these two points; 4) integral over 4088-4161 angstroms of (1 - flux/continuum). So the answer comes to 9.4 angstroms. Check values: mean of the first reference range 28.1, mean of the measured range 23.1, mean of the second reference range 25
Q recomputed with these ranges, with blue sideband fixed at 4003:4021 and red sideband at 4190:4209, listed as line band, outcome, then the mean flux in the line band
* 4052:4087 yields -2.5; 28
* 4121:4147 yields 1.5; 24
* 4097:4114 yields 3.2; 21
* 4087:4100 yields 1.4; 23.1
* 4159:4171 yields 0.0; 25.2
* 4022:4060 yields -1.5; 27.5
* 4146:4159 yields 0.4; 24.5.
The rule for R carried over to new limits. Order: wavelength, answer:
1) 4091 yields 22.8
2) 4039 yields 30.7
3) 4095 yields 24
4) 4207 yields 27.3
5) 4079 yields 25.6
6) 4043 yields 28.1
